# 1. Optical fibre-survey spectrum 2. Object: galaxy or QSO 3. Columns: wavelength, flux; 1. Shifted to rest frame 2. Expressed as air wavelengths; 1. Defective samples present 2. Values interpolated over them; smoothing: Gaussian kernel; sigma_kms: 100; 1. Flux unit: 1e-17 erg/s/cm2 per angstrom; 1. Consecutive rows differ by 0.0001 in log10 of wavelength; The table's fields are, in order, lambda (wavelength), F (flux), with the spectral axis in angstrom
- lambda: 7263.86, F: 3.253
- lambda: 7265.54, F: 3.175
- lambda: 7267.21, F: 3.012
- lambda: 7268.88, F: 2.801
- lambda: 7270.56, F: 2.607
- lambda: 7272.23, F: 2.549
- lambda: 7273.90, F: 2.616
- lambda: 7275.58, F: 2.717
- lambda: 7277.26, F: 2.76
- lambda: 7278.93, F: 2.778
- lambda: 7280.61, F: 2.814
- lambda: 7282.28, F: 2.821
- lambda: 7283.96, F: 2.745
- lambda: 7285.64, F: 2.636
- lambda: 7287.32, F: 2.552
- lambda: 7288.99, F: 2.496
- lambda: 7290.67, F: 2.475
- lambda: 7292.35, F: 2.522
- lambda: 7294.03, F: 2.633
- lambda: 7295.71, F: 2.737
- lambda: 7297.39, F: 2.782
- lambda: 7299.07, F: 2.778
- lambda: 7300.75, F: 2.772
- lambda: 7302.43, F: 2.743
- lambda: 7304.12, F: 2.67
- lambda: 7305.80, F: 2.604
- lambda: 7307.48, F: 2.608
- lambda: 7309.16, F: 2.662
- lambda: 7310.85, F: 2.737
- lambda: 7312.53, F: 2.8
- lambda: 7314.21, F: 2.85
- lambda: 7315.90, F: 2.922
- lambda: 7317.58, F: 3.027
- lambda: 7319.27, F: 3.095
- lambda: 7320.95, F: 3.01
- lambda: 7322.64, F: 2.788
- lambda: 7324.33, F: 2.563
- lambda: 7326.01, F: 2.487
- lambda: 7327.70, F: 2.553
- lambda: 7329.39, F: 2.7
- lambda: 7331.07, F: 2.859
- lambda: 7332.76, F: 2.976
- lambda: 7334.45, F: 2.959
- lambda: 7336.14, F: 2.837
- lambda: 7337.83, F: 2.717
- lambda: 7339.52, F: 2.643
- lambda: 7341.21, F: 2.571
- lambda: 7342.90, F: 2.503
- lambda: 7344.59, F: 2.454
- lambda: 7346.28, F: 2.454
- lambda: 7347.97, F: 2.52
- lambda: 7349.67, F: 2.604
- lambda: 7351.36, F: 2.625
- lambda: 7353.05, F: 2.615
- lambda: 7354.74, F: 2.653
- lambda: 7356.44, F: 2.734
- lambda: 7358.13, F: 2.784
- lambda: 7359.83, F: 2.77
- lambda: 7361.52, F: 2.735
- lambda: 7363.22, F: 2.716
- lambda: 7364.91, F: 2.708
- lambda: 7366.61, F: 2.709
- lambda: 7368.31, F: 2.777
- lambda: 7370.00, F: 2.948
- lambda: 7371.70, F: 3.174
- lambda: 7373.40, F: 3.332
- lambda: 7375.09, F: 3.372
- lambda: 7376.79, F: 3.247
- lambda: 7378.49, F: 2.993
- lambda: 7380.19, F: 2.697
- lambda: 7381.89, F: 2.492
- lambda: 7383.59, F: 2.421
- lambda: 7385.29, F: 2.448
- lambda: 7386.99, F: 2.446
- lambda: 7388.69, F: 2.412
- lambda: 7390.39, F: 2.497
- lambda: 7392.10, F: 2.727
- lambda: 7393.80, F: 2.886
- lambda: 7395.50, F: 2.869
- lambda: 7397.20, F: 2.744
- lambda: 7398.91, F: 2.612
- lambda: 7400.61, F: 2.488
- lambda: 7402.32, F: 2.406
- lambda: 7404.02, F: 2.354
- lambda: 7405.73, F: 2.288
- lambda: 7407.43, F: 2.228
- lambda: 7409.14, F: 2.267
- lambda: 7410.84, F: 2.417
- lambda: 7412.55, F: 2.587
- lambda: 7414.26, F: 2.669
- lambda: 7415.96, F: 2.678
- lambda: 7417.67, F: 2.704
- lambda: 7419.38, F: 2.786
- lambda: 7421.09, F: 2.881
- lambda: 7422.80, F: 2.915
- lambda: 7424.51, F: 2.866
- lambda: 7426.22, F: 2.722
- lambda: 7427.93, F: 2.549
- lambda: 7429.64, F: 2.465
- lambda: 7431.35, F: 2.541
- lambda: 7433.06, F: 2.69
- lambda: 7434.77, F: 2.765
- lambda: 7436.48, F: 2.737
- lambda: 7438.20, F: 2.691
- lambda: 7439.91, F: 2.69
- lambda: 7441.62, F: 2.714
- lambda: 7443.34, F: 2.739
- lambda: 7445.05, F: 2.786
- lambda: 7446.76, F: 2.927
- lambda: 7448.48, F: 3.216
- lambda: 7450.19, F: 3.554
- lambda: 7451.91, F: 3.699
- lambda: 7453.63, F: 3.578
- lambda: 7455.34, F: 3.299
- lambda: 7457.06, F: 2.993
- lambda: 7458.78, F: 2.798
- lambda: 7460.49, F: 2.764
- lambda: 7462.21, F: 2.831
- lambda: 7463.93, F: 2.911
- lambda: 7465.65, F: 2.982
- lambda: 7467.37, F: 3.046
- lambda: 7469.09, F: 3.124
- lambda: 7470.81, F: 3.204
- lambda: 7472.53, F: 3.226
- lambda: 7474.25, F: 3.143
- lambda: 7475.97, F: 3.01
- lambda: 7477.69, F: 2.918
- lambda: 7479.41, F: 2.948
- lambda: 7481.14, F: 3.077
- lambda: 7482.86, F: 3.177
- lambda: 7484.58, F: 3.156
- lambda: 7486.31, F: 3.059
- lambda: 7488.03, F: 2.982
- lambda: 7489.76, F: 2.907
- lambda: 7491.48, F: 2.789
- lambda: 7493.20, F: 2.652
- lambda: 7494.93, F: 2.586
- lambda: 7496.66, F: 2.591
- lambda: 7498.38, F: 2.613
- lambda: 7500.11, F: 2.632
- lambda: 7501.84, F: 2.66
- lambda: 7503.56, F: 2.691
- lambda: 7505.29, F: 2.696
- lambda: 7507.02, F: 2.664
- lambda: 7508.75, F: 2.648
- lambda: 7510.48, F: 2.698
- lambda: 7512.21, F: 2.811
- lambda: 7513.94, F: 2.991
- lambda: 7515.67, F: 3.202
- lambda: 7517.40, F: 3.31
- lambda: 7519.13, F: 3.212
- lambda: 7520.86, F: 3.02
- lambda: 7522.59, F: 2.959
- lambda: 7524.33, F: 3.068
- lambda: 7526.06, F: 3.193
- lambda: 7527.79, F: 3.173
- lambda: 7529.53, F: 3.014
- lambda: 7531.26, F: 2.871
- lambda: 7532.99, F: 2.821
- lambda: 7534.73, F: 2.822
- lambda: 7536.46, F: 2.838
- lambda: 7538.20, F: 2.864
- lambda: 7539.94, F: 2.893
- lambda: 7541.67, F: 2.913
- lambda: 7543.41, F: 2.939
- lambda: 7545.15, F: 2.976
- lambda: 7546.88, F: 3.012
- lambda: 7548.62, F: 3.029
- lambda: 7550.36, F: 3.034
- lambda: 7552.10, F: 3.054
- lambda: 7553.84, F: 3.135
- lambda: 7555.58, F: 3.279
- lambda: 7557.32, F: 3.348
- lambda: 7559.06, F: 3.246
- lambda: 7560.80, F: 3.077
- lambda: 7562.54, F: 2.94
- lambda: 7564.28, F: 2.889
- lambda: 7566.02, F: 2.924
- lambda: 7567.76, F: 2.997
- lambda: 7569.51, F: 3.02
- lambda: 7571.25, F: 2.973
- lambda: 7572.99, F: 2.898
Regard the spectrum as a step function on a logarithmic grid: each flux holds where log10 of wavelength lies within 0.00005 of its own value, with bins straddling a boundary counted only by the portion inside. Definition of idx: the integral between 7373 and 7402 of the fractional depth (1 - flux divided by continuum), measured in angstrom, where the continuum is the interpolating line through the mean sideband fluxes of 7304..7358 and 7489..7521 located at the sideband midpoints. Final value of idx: 0.1 angstrom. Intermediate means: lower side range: 2.71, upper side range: 2.8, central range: 2.73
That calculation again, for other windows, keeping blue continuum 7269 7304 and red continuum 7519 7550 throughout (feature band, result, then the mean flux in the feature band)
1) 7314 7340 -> -0.8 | 2.81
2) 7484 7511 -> 1.7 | 2.75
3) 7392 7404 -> 0.7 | 2.65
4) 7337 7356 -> 1.2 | 2.58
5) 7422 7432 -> 0.6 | 2.68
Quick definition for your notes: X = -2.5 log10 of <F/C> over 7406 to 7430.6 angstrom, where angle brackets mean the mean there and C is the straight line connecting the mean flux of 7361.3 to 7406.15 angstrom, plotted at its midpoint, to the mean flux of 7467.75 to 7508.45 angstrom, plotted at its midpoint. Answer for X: 0.07 mag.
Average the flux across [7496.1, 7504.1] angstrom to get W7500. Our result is 2.64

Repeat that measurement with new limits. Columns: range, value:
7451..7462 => 3.17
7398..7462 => 2.76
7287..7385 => 2.74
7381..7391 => 2.45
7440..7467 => 3.04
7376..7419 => 2.58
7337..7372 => 2.68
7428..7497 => 2.95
